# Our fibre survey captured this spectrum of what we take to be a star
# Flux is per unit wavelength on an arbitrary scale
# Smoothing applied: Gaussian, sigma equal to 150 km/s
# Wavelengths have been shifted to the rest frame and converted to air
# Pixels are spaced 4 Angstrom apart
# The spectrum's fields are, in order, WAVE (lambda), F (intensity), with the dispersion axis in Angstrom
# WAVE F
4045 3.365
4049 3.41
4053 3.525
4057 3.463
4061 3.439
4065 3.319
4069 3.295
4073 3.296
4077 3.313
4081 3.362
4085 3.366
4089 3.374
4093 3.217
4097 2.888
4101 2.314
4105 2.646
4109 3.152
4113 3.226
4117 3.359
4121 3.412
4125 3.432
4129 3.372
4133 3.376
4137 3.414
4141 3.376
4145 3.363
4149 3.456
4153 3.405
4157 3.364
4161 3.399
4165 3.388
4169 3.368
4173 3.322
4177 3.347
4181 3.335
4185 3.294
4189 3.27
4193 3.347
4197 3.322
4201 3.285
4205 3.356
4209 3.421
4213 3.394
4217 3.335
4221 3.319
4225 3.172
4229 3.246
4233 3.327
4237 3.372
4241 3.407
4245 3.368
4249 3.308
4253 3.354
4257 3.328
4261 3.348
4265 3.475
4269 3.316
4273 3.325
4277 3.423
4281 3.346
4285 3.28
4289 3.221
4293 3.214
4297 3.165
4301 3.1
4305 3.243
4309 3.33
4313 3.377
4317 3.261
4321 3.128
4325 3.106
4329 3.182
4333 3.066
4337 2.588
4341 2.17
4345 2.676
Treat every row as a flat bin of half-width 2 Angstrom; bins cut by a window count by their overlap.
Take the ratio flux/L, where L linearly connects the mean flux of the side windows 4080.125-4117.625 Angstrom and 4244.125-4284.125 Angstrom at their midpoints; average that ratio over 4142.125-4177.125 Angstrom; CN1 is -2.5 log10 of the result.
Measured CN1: -0.068 mag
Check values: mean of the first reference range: 3.07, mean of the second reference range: 3.36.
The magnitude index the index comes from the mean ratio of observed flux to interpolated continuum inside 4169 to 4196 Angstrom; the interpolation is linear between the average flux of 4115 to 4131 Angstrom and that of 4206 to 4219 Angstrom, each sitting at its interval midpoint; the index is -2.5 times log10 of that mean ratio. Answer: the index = 0.02 mag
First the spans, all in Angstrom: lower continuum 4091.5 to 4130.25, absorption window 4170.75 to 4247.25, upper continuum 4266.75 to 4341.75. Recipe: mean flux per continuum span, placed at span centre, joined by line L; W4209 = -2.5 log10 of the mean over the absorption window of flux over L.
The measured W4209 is -0.066 mag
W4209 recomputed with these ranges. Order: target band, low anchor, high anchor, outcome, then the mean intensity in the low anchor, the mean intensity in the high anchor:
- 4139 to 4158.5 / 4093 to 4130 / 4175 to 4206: -0.06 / 3.09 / 3.32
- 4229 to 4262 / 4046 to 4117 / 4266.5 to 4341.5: -0.05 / 3.22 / 3.17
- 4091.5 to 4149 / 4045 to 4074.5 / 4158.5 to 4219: 0.06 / 3.39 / 3.35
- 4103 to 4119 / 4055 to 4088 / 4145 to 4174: 0.09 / 3.36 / 3.39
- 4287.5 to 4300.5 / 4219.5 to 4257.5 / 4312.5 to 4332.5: 0.02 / 3.32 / 3.19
